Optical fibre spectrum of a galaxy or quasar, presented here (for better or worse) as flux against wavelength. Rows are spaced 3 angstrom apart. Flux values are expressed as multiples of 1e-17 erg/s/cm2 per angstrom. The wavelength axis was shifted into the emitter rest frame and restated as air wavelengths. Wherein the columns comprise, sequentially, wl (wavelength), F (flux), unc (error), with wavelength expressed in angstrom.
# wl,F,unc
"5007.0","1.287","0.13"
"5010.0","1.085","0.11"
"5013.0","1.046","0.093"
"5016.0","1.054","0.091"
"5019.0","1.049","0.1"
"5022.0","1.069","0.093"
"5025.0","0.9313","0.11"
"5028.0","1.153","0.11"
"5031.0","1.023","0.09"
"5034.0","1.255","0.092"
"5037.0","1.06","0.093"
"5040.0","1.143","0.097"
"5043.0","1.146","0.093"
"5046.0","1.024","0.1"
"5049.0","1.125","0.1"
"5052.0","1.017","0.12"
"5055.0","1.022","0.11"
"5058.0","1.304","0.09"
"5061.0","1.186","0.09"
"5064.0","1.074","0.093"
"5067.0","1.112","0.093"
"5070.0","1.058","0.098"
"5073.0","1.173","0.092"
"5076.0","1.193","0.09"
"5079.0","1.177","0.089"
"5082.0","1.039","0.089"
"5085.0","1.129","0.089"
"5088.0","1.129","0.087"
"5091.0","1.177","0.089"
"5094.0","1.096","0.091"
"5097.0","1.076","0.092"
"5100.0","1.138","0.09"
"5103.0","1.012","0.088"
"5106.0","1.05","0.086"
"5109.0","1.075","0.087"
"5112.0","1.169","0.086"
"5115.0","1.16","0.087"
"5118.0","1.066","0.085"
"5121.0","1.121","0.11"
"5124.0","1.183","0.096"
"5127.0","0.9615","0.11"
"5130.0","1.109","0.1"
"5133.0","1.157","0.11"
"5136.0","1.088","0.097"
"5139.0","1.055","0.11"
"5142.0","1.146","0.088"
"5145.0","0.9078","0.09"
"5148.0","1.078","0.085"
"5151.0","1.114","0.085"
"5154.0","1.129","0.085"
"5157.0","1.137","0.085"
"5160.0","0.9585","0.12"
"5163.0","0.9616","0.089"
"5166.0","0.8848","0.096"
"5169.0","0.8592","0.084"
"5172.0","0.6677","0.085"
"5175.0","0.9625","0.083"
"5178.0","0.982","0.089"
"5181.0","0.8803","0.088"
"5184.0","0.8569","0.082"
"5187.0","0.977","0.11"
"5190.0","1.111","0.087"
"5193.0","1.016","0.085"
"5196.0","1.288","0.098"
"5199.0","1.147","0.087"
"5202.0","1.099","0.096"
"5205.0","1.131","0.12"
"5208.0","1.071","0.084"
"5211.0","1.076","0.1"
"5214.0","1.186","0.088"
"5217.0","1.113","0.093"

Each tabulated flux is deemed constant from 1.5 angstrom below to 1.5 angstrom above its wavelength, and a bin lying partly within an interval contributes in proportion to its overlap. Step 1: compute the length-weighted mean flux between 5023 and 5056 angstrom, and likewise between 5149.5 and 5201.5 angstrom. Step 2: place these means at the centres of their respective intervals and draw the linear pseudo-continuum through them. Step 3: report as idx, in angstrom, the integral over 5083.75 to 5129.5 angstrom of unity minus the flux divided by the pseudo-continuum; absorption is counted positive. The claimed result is -2.73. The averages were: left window 1.08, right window 0.998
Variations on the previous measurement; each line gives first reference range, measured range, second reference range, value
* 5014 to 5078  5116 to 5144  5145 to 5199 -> -1.8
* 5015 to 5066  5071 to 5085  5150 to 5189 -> -1.1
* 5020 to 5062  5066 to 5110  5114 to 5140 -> -0.3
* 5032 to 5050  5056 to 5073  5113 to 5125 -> -0.3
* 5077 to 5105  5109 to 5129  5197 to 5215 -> 0.1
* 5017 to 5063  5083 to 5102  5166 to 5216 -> -0.9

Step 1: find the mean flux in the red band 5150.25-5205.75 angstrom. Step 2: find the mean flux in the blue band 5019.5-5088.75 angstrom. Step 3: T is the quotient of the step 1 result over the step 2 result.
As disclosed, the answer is 0.91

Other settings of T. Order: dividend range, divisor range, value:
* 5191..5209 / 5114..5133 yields 1.02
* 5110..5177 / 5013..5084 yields 0.94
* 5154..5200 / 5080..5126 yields 0.89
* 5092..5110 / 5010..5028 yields 1.03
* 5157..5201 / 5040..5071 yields 0.88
